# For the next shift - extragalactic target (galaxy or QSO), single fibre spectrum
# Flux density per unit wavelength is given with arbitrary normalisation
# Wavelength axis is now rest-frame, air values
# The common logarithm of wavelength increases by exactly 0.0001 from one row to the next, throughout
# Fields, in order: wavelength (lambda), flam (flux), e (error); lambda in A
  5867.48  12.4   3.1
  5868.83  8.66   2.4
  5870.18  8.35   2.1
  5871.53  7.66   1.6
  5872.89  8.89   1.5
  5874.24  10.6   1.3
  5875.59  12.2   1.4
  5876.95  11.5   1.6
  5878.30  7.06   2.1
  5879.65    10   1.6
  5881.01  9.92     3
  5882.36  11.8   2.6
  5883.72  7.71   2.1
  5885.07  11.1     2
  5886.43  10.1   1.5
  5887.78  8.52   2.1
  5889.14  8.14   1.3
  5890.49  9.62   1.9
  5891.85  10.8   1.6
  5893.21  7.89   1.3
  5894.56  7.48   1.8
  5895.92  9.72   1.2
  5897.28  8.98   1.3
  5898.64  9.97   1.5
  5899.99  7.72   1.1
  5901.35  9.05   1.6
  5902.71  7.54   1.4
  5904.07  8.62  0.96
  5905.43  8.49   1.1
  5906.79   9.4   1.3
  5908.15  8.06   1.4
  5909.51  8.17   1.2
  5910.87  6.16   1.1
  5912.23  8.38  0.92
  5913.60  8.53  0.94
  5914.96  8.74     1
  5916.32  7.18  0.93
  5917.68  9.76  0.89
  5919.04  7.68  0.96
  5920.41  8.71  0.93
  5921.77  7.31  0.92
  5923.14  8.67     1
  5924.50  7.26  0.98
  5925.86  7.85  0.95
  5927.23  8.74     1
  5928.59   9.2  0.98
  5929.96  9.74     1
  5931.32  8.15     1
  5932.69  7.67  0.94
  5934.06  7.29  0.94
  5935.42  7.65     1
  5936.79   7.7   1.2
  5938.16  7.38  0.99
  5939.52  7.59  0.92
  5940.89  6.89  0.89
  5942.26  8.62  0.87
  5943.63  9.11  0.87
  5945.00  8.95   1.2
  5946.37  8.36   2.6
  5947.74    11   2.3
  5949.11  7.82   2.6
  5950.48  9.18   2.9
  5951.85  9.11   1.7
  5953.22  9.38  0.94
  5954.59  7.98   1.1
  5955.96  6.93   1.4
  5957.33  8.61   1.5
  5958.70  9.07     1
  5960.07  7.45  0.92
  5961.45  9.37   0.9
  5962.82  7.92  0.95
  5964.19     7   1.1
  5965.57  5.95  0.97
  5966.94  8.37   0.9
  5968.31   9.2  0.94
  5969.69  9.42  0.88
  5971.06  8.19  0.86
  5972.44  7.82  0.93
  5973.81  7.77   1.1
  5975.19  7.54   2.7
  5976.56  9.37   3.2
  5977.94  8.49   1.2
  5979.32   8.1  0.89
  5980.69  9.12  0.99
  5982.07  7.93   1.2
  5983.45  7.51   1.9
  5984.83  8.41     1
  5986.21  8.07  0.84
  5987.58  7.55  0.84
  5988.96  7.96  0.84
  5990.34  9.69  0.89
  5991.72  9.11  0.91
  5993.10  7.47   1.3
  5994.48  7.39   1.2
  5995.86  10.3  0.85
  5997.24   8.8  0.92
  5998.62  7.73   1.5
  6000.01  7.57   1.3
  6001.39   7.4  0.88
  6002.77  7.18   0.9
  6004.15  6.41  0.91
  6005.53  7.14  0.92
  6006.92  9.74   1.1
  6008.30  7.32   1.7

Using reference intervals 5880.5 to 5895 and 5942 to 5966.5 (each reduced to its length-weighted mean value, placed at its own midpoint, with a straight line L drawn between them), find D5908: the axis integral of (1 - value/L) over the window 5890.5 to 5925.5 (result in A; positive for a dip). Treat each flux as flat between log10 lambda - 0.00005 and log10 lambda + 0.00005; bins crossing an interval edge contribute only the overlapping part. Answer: 2.61 A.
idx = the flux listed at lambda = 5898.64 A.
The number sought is 9.97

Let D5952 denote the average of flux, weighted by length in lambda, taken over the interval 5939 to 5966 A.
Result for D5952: 8.34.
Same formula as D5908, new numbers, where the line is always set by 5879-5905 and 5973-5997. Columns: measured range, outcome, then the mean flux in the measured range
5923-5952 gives 1.43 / 8.34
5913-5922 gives 0.64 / 8.32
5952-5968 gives 0.95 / 8.07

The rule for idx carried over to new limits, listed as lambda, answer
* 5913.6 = 8.53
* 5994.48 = 7.39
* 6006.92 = 9.74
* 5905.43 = 8.49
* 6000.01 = 7.57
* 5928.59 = 9.2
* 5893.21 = 7.89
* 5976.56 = 9.37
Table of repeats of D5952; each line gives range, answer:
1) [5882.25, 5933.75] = 8.6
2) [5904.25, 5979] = 8.27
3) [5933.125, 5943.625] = 7.69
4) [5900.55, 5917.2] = 8.21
